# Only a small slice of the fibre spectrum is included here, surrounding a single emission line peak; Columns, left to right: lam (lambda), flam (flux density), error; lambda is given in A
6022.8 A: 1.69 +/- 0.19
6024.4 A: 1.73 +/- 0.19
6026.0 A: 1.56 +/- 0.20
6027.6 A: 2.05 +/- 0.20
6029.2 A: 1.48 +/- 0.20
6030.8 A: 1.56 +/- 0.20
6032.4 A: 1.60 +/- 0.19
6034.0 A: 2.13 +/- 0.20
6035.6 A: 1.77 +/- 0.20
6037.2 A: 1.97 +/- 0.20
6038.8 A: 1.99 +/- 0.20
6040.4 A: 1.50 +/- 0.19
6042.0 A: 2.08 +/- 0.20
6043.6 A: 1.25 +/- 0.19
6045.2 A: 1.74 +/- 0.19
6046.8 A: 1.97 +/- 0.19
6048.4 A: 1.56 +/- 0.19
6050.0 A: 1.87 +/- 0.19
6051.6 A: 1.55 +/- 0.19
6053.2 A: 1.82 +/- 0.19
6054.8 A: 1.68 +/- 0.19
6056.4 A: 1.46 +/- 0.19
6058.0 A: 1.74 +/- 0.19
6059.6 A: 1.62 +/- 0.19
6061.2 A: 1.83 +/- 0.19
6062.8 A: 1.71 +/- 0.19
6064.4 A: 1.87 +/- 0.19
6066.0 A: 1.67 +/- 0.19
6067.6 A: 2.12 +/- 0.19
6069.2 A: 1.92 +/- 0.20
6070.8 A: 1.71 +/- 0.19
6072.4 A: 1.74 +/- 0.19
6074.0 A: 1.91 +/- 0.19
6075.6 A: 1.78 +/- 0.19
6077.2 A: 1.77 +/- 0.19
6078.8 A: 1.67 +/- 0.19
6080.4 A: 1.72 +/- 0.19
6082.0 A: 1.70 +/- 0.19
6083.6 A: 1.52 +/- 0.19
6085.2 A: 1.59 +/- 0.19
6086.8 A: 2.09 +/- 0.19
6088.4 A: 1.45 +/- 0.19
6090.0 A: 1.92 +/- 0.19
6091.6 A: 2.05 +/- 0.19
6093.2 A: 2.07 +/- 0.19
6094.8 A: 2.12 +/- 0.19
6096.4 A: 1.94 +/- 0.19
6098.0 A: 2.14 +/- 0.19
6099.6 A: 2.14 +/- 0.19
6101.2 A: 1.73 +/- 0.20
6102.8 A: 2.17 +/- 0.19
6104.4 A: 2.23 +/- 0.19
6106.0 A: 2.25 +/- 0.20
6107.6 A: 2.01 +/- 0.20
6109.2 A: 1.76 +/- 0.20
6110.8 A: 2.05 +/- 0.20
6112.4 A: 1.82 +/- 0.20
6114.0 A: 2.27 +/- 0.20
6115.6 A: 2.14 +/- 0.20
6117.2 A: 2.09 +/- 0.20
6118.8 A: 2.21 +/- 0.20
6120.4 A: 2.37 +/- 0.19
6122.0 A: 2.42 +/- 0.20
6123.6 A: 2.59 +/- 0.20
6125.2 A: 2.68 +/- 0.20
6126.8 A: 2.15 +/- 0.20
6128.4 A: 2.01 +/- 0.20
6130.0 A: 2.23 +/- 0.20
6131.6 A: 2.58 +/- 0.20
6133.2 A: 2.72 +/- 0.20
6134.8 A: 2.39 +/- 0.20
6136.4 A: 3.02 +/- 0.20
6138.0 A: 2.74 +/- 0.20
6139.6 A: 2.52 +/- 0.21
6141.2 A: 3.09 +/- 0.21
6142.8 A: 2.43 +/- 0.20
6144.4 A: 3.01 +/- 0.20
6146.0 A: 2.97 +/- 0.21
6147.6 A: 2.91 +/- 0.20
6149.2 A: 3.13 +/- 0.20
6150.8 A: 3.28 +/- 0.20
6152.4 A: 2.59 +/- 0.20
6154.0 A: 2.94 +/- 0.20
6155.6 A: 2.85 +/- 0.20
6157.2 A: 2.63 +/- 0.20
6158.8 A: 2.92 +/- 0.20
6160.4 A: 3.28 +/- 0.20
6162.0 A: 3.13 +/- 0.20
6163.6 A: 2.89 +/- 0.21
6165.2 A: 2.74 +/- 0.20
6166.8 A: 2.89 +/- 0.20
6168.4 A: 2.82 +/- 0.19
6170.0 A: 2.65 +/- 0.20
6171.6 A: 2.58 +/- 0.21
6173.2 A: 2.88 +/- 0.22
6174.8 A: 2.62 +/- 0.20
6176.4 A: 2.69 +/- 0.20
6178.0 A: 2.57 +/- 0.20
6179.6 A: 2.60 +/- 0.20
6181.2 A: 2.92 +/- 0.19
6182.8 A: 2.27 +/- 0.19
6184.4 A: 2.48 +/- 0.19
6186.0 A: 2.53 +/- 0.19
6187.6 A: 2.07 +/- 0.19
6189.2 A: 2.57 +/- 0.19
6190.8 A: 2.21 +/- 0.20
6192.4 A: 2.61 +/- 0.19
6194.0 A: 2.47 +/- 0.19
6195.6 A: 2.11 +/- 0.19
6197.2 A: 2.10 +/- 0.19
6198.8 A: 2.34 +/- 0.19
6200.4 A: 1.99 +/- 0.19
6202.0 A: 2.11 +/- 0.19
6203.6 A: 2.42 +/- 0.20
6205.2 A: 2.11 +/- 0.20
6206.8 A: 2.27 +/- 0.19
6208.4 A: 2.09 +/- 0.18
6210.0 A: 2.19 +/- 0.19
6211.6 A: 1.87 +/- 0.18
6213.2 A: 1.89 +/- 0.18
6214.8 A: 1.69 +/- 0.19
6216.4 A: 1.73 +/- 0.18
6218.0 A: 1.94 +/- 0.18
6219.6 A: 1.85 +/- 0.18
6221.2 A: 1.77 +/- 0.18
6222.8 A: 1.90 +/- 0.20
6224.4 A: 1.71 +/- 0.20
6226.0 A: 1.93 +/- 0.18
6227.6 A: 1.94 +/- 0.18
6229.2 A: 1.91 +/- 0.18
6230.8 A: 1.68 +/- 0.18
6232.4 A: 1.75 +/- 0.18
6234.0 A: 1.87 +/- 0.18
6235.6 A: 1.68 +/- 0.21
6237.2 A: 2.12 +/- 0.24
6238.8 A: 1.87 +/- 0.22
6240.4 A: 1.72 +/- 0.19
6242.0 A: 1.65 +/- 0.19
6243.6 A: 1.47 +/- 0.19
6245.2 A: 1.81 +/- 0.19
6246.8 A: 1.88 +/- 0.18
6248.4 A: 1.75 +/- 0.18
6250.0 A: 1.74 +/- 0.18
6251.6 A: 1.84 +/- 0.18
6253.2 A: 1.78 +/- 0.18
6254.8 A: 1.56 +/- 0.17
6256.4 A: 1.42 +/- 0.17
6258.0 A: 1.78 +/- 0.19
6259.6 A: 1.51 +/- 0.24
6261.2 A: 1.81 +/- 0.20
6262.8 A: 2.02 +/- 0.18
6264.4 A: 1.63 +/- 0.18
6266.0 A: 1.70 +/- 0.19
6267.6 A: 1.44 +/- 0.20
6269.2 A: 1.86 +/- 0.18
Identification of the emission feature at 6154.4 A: Mg II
